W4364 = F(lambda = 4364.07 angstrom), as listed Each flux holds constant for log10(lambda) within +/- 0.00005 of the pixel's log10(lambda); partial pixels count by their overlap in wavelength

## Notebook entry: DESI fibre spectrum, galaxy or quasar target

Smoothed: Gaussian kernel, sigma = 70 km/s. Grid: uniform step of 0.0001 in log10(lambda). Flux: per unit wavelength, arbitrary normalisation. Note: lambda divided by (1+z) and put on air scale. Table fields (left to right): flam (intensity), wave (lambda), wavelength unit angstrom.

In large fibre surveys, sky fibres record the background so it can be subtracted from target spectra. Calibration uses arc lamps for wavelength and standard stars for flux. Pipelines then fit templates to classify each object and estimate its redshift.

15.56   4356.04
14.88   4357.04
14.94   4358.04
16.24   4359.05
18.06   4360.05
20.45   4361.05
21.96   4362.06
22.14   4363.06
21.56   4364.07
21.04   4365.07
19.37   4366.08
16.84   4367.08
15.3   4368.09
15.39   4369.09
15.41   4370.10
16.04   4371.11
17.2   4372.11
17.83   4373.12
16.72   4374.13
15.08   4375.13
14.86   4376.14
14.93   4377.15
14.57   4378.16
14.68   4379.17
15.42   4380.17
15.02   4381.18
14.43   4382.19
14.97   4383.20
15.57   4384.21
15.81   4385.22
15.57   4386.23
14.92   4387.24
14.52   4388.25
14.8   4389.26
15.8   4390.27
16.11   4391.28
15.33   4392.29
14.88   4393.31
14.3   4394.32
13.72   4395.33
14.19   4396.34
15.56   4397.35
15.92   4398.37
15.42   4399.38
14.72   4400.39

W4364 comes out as 21.56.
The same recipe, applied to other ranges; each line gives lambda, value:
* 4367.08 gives 16.84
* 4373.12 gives 17.83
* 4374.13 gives 16.72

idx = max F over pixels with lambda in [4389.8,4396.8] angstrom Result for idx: 16.11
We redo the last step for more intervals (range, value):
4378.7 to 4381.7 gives 15.42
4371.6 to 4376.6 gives 17.83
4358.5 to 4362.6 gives 21.96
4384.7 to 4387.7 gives 15.81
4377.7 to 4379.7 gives 14.68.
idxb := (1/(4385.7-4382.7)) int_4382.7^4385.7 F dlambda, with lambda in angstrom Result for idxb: 15.4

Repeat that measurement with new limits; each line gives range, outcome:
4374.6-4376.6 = 15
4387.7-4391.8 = 15.3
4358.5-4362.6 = 19.2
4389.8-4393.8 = 15.5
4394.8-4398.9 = 14.9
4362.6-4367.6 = 20.1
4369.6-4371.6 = 15.7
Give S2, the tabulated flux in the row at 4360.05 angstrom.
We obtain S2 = 18.06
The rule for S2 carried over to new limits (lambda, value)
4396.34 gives 14.19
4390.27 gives 15.8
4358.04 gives 14.94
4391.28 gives 16.11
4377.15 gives 14.93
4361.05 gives 20.45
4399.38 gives 15.42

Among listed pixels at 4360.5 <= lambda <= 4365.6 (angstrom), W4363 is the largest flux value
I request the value 22.14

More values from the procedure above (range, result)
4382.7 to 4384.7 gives 15.57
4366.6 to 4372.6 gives 17.2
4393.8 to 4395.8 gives 14.3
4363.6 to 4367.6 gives 21.56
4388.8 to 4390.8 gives 15.8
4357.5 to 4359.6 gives 16.24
